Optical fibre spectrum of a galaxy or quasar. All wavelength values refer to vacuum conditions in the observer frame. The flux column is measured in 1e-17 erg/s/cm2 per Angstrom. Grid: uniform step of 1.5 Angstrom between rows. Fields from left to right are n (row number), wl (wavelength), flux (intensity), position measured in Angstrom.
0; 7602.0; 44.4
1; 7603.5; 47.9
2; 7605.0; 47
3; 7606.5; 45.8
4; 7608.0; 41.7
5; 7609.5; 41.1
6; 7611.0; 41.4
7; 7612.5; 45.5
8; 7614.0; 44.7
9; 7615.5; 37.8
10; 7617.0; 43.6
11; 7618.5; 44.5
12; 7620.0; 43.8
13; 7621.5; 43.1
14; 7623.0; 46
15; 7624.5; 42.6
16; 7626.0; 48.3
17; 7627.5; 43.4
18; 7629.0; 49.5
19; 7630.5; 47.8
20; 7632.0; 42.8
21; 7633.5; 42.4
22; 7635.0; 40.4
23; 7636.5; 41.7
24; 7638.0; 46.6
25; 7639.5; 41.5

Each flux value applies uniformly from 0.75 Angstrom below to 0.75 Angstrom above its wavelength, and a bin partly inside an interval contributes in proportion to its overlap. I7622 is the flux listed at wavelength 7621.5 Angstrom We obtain 43.1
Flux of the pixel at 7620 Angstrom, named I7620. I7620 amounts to 43.8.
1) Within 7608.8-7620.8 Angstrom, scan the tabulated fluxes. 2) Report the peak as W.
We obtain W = 45.5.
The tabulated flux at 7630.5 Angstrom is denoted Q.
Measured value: 47.8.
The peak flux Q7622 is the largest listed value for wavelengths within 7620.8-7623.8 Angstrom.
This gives 46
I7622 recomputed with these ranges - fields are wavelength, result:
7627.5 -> 43.4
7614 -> 44.7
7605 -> 47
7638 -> 46.6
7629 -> 49.5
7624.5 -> 42.6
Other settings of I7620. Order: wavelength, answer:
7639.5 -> 41.5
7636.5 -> 41.7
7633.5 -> 42.4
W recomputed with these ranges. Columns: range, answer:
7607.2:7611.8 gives 41.7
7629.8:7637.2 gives 47.8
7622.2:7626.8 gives 48.3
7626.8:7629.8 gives 49.5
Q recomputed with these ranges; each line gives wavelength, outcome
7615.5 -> 37.8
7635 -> 40.4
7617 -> 43.6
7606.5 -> 45.8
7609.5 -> 41.1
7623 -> 46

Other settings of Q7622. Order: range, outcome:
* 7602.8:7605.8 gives 47.9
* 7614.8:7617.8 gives 43.6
